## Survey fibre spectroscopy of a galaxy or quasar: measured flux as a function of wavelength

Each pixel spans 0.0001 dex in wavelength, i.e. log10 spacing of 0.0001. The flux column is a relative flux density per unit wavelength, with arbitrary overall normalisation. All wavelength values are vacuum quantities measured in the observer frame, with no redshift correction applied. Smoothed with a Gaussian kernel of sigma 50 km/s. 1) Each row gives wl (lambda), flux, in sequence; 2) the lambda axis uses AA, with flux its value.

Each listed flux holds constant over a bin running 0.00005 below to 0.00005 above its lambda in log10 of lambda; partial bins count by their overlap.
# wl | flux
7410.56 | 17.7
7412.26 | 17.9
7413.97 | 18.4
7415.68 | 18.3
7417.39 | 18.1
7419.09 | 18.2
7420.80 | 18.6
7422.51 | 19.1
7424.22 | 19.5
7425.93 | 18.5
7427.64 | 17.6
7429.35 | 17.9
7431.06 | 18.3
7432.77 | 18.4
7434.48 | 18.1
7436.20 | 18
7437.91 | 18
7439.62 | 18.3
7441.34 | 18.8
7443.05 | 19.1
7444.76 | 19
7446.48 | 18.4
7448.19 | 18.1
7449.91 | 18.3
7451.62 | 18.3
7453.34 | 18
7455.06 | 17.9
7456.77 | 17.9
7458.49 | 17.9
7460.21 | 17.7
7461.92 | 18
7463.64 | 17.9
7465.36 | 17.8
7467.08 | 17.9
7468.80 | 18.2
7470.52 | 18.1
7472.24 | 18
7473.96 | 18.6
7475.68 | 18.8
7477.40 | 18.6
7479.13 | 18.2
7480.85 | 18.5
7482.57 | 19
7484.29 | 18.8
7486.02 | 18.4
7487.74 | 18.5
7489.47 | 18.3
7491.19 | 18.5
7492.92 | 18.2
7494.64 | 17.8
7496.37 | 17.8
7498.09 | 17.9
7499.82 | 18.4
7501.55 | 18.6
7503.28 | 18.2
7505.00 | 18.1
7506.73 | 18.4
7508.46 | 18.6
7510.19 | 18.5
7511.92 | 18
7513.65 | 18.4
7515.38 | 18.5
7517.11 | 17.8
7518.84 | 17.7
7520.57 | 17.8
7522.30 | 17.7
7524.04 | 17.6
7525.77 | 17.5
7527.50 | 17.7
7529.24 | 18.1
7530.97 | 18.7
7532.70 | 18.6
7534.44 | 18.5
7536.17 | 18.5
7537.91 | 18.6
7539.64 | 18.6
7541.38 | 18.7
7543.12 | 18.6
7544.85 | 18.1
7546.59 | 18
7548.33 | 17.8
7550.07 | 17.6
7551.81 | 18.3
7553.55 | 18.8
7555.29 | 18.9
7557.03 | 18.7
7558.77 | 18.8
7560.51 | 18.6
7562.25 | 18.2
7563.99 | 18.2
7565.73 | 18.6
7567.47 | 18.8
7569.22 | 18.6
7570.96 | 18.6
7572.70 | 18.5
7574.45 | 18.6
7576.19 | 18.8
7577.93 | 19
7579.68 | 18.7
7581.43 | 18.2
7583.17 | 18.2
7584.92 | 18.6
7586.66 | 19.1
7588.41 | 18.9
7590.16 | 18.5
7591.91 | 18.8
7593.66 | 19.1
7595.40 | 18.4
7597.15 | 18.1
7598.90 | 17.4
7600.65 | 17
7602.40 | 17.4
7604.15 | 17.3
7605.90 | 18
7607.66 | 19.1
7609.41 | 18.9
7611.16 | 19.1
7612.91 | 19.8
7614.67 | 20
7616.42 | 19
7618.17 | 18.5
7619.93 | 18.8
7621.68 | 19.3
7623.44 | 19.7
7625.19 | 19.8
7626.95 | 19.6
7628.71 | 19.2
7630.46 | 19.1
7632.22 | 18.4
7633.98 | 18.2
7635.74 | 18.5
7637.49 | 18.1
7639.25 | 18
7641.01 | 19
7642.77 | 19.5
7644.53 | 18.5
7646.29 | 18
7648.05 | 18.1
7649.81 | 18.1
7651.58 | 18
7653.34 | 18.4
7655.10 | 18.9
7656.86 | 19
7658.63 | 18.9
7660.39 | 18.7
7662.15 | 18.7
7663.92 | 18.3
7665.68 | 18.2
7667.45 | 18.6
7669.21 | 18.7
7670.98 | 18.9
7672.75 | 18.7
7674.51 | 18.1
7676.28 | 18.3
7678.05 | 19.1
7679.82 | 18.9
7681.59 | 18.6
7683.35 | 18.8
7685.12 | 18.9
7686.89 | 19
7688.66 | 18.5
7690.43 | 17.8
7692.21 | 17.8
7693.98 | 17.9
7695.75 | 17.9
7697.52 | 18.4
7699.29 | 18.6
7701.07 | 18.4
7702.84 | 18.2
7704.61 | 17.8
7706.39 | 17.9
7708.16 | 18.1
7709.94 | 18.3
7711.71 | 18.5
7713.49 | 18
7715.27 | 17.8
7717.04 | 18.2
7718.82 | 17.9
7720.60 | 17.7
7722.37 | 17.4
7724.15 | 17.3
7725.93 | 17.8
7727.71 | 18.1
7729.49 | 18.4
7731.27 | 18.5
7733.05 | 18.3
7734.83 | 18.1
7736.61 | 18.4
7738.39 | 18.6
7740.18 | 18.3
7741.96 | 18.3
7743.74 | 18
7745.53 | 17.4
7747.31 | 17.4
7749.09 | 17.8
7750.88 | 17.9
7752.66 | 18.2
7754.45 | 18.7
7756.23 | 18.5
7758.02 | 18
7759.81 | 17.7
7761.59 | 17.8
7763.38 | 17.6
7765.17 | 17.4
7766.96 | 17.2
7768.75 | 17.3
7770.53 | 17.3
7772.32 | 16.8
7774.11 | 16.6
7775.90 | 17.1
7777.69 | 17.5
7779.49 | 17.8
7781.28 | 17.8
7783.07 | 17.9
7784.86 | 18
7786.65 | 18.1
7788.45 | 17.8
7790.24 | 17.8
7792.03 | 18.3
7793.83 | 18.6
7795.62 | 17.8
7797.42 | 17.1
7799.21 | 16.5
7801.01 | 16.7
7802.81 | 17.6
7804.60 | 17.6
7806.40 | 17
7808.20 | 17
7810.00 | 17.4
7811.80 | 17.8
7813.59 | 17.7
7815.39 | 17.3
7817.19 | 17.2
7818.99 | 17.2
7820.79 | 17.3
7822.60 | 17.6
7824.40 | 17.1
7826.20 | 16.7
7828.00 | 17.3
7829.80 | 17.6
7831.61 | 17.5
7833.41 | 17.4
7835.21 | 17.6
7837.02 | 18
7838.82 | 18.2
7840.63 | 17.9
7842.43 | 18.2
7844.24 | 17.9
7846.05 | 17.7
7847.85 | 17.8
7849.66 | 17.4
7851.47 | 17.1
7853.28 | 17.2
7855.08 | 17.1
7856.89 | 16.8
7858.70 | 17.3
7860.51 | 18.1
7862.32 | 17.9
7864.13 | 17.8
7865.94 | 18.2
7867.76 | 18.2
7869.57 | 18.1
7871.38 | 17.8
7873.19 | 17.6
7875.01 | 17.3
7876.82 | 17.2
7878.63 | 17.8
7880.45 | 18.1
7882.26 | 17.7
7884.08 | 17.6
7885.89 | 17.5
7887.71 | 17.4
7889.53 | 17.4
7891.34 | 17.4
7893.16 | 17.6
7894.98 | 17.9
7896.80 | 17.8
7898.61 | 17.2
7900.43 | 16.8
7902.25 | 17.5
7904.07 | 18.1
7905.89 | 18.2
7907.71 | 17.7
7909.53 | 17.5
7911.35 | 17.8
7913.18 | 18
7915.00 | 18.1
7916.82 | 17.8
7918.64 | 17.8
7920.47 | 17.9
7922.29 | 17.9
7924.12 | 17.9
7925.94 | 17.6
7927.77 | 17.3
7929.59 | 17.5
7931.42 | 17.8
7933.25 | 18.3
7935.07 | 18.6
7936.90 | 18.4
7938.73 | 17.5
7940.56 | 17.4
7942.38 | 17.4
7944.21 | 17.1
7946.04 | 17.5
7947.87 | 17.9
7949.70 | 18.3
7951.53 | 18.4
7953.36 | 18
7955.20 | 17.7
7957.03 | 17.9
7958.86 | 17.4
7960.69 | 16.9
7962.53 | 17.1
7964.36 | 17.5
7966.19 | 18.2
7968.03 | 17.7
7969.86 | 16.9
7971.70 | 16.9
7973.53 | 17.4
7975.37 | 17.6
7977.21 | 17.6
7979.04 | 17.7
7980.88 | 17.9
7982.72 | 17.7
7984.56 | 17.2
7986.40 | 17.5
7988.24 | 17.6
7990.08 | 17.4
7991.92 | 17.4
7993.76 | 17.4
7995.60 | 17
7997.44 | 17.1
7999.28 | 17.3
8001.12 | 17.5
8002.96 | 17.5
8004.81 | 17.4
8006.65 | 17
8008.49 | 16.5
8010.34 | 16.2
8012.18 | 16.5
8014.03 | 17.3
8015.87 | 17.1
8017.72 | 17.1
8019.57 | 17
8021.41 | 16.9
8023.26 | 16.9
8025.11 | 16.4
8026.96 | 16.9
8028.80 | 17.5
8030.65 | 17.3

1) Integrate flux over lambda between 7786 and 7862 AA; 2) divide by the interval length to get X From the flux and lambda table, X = 17.5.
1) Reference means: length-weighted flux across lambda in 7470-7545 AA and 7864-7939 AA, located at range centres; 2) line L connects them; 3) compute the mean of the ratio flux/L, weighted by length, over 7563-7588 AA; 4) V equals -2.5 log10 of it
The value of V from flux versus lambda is -0.02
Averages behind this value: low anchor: 18.3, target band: 18.6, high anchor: 17.8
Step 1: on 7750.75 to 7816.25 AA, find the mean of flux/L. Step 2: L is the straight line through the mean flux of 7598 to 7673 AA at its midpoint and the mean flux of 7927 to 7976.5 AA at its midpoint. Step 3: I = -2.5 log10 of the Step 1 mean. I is 0.04 mag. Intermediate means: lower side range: 18.6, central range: 17.6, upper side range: 17.7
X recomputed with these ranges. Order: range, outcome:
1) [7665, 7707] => 18.4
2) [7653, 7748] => 18.3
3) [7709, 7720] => 18.1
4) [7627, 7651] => 18.5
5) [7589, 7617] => 18.5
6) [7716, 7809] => 17.7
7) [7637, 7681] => 18.5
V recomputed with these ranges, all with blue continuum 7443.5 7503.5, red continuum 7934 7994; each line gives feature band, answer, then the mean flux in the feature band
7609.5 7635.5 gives -0.06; 19.2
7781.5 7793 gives -0.01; 18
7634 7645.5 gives -0.03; 18.6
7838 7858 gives 0.01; 17.6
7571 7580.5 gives -0.04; 18.7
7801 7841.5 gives 0.02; 17.4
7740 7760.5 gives -0.01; 18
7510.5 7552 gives 0.00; 18.1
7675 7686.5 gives -0.05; 18.8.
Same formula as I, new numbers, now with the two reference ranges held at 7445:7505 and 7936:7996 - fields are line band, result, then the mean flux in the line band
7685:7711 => -0.02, 18.2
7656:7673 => -0.04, 18.7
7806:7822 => 0.03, 17.3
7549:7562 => -0.02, 18.5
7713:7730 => 0.00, 17.8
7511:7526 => 0.02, 17.9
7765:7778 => 0.04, 17.1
